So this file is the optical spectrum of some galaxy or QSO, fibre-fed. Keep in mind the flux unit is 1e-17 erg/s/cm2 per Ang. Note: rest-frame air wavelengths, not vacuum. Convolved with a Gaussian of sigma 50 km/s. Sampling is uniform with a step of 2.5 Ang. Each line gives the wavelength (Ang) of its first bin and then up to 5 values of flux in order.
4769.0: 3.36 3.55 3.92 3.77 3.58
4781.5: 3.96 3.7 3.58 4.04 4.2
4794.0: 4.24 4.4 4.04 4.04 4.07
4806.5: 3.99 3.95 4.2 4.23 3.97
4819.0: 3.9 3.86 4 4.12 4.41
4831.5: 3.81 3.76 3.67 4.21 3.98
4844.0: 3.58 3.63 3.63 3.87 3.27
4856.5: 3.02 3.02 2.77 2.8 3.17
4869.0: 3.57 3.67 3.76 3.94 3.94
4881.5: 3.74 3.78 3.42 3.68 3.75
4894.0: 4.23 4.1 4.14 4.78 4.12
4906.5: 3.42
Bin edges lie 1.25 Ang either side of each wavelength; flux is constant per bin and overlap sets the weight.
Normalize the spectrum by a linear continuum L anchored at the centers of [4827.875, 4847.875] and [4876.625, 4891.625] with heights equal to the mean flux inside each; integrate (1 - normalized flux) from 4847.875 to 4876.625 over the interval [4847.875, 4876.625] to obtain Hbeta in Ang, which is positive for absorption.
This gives 3.4 Ang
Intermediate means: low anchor 3.88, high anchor 3.73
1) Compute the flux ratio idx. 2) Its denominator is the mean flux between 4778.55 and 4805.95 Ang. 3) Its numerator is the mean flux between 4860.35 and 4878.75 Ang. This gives 0.9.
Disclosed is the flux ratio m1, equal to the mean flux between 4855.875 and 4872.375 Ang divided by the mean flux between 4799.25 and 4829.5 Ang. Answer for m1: 0.8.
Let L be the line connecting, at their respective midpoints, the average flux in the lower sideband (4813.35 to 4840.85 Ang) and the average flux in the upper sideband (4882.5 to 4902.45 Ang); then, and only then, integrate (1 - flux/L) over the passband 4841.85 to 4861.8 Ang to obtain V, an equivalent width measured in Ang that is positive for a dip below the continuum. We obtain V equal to 2.9 Ang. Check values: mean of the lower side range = 3.99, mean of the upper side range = 3.97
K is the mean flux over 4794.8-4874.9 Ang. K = 3.76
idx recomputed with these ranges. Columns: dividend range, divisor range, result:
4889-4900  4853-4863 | 1.33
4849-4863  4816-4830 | 0.80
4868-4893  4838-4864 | 1.08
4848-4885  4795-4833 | 0.85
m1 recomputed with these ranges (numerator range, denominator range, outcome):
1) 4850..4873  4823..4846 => 0.83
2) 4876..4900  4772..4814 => 0.97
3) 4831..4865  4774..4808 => 0.88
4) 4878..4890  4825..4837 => 0.93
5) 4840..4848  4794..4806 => 0.90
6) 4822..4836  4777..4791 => 1.05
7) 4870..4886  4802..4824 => 0.94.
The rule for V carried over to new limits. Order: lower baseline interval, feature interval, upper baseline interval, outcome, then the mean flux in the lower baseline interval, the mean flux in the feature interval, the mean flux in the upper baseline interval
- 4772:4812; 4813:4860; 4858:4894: -0.61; 3.97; 3.79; 3.53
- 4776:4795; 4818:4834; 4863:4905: -0.61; 3.88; 4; 3.8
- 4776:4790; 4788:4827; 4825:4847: -2.45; 3.77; 4.08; 3.92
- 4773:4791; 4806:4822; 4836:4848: -0.88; 3.81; 4.02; 3.82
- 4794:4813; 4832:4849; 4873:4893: 0.66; 4.11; 3.79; 3.76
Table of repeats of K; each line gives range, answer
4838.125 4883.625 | 3.53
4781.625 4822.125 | 4.03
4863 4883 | 3.59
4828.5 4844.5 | 3.91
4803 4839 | 4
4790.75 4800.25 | 4.22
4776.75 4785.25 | 3.75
